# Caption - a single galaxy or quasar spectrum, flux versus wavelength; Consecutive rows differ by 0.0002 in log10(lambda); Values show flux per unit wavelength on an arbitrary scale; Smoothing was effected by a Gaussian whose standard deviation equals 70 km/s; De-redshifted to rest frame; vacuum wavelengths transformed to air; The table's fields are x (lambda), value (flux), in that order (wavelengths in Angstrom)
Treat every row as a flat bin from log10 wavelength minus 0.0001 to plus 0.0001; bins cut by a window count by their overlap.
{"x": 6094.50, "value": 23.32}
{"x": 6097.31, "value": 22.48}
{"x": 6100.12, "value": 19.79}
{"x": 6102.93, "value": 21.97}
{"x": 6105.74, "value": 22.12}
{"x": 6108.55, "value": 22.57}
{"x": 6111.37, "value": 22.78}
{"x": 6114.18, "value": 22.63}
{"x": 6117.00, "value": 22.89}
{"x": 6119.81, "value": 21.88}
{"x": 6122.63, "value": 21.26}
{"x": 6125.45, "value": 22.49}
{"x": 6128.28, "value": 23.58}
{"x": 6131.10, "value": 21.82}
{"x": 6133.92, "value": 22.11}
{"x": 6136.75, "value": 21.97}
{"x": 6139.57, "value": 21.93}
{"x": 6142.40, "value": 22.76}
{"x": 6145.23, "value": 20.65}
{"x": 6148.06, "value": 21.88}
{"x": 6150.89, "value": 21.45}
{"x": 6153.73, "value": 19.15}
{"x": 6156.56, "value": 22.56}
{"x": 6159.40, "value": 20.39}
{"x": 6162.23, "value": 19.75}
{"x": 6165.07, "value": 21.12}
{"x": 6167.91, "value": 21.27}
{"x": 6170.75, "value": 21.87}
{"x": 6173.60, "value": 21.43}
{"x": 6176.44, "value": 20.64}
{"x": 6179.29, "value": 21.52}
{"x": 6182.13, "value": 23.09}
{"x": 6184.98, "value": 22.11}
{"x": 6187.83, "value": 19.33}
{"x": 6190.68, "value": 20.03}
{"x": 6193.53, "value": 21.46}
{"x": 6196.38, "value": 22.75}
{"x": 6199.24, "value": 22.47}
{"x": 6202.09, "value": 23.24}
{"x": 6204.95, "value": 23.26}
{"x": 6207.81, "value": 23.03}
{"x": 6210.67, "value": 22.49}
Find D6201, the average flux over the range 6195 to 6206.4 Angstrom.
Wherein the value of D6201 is 22.9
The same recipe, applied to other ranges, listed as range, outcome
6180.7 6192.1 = 21.1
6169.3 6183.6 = 21.7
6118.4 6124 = 21.6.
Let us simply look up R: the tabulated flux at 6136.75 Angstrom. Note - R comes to 21.97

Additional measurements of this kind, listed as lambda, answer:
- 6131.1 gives 21.82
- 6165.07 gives 21.12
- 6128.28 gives 23.58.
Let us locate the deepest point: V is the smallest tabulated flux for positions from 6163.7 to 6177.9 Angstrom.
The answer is 20.64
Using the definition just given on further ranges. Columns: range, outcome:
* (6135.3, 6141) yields 21.93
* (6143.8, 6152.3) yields 20.65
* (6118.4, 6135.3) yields 21.26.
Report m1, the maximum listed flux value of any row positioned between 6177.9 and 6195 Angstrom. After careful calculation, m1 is 23.09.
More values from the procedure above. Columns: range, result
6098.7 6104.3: 21.97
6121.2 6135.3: 23.58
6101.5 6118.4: 22.89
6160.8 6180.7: 21.87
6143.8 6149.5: 21.88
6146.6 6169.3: 22.56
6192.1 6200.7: 22.75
